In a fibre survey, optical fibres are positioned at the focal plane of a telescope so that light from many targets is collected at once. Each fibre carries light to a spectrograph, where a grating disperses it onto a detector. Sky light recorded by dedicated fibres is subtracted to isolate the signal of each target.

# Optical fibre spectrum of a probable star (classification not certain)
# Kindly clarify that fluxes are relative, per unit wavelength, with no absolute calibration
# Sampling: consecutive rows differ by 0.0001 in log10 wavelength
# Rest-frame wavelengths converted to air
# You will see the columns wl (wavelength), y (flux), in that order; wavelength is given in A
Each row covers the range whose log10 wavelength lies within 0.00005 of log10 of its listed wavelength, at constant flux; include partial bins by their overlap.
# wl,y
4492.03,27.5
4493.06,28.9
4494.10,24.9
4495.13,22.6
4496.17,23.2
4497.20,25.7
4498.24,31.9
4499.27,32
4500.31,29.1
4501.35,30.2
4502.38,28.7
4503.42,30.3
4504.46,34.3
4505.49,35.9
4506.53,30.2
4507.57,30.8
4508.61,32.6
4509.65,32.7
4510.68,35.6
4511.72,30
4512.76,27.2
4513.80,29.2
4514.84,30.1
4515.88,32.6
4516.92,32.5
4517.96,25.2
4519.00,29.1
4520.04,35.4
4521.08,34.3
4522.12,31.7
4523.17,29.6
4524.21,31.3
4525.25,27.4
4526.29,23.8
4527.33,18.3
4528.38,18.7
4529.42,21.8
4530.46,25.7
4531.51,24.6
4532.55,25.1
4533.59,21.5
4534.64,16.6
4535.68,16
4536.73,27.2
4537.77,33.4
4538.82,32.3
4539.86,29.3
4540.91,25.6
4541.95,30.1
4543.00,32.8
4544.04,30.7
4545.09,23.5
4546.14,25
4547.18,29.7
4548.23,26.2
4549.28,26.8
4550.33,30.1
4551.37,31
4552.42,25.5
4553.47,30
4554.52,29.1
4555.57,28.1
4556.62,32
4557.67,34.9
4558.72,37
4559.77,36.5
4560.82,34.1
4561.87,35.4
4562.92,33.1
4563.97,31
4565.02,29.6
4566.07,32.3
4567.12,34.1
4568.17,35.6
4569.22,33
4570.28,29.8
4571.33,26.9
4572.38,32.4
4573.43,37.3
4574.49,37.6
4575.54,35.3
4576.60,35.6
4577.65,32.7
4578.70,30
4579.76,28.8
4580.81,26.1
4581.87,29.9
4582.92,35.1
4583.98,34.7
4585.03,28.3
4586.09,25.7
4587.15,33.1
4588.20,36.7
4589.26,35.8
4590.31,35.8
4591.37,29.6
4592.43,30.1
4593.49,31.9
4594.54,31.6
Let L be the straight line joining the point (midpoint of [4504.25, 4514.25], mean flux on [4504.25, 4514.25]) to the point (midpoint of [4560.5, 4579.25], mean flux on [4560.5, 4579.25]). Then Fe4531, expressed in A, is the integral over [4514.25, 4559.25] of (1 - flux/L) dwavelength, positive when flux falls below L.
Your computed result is 6.2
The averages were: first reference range 31.8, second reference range 33.1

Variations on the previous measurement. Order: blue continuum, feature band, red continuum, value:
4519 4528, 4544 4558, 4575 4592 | 0.79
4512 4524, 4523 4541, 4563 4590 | 3.62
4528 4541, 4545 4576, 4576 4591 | -3.29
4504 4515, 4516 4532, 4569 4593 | 2.21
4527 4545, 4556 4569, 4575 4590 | -2.05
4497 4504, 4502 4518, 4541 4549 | -0.98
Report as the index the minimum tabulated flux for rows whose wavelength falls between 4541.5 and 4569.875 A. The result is 23.5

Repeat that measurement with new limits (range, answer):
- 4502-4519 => 25.2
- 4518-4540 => 16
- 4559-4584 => 26.1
